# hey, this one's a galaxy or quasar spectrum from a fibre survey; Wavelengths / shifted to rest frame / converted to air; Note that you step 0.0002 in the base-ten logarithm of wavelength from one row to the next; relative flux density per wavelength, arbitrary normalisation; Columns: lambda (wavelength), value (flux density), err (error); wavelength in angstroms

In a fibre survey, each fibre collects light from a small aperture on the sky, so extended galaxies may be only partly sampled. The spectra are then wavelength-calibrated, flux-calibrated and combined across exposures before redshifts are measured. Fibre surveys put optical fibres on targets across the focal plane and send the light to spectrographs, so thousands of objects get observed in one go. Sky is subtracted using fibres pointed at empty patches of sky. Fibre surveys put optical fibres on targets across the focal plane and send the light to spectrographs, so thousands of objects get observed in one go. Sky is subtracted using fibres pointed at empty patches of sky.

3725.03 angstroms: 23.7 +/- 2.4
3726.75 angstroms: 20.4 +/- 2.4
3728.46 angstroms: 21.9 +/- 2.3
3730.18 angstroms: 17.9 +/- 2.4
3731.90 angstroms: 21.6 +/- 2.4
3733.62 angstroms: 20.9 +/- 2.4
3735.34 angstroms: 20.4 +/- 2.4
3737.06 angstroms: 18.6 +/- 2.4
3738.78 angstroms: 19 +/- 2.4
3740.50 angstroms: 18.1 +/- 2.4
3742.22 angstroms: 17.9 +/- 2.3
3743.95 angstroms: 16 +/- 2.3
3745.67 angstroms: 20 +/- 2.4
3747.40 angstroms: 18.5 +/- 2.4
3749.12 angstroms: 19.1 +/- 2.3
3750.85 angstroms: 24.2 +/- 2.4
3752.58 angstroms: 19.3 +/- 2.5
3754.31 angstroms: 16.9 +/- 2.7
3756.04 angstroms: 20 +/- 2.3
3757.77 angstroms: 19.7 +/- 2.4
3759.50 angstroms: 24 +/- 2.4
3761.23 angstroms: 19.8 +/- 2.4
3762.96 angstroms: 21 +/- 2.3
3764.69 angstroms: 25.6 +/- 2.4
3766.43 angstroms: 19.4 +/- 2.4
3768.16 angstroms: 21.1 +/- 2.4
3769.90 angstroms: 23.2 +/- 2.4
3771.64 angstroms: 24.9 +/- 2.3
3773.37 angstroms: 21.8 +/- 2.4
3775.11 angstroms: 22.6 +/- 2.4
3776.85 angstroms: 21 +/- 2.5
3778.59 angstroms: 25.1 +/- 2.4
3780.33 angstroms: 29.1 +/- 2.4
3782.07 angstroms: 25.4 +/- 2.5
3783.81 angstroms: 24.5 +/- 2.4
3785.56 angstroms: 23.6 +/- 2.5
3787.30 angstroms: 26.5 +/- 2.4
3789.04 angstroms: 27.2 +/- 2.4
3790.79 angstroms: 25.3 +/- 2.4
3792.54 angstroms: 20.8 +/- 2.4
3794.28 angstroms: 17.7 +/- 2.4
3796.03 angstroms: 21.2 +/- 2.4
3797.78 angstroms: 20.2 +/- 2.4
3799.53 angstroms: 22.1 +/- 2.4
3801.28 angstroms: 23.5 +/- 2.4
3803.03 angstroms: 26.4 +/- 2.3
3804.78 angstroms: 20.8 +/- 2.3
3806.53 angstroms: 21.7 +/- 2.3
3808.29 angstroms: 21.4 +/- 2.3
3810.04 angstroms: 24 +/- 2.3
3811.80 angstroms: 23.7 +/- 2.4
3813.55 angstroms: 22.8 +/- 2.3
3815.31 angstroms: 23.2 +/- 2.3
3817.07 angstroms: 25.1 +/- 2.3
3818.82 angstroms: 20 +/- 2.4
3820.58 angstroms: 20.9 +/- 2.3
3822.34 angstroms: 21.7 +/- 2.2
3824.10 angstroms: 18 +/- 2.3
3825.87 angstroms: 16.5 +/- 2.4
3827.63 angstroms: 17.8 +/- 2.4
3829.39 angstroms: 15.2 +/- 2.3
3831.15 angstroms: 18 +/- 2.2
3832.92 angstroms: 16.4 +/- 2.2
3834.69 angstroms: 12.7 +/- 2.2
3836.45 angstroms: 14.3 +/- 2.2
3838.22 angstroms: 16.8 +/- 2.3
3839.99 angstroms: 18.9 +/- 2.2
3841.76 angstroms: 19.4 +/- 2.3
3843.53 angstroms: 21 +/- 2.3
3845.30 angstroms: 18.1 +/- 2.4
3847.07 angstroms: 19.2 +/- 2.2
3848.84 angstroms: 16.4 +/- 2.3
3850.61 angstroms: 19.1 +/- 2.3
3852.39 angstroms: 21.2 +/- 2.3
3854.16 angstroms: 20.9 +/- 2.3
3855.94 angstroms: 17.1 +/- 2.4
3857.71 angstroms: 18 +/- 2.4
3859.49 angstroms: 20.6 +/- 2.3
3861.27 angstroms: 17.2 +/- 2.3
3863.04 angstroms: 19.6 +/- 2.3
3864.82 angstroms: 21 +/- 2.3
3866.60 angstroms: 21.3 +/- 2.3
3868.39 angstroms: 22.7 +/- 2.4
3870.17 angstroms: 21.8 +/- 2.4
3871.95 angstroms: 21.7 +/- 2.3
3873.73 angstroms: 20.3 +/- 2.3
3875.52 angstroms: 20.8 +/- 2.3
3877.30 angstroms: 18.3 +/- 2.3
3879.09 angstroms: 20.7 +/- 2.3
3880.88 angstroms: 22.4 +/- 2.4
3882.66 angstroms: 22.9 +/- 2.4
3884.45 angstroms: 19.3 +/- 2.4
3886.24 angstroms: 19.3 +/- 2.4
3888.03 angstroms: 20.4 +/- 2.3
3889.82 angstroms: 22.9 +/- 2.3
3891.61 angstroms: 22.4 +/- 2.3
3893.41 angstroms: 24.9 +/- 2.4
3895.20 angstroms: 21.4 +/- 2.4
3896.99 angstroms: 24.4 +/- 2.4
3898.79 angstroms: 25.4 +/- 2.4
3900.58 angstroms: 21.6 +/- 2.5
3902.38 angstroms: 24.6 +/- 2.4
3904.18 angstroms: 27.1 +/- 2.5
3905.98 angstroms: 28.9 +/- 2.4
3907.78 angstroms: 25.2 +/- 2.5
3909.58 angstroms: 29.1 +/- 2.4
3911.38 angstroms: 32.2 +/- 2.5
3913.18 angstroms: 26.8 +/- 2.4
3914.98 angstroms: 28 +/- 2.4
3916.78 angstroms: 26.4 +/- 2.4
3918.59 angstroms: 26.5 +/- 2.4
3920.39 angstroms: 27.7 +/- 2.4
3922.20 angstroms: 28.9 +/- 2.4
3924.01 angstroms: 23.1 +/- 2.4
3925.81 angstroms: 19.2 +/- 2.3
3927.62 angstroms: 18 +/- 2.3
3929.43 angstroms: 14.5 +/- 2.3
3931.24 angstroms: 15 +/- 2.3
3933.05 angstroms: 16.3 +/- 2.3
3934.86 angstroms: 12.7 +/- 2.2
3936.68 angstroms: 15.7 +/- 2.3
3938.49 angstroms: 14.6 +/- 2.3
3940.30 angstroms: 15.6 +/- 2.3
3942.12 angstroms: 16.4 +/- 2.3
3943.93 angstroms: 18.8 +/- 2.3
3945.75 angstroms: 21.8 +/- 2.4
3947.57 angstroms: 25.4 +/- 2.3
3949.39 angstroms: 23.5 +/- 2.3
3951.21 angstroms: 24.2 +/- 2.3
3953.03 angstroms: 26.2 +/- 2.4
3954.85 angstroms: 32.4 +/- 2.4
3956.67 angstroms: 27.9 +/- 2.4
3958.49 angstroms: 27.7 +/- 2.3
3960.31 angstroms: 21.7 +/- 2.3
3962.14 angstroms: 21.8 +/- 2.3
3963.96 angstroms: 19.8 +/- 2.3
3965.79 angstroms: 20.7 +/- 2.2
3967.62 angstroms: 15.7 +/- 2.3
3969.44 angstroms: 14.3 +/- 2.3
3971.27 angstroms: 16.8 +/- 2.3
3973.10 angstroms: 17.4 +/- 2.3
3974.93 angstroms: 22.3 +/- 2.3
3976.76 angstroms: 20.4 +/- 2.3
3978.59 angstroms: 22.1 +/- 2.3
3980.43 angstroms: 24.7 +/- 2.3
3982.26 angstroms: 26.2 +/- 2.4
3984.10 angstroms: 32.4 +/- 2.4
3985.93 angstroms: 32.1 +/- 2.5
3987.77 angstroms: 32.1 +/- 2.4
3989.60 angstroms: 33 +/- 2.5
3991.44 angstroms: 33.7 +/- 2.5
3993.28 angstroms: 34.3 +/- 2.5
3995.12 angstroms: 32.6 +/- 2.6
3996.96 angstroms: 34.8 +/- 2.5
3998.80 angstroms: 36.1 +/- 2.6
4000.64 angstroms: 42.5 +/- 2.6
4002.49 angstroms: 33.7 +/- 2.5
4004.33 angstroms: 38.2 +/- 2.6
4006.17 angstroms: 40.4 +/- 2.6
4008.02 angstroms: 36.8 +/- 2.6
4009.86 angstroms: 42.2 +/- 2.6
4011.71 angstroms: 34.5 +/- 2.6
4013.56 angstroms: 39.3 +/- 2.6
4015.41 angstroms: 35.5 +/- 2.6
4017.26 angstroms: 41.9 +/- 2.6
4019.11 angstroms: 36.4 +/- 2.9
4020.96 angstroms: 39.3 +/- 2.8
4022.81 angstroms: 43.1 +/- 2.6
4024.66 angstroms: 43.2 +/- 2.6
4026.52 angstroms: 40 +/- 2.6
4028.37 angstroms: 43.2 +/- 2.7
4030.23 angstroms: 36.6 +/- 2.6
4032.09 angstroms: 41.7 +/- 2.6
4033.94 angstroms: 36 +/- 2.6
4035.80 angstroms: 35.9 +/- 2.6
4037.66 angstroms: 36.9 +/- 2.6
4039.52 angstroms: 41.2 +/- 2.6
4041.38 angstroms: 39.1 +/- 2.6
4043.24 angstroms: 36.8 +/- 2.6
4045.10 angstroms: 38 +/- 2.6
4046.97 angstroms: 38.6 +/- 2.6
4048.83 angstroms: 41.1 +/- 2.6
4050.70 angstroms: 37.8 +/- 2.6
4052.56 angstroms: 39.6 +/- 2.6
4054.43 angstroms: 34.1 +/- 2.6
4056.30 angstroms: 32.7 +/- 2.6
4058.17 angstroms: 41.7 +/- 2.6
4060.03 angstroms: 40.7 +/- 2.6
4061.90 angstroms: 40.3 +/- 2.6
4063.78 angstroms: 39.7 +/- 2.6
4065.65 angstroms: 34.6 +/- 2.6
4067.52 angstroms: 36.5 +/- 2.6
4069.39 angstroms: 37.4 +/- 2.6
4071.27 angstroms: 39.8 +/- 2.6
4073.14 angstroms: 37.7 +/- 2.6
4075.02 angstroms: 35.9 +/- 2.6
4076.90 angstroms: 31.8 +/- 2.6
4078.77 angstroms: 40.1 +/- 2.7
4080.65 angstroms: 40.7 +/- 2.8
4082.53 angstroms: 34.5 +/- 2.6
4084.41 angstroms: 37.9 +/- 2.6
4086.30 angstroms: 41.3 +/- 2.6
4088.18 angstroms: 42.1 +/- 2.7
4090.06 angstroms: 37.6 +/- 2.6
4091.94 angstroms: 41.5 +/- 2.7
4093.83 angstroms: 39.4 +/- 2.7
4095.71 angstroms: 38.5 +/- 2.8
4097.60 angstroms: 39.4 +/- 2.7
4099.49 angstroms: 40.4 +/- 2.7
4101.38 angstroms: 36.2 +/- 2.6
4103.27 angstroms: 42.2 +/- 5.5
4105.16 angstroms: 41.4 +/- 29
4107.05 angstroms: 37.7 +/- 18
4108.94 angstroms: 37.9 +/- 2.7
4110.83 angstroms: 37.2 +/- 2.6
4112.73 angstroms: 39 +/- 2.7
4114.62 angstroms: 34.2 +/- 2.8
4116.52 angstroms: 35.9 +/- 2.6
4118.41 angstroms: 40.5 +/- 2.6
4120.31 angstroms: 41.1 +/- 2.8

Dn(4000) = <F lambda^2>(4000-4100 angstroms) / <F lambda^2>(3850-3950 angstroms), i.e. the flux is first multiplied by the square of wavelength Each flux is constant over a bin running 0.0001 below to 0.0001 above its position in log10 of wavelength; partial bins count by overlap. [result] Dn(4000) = 1.92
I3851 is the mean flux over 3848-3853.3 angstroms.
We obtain 18.9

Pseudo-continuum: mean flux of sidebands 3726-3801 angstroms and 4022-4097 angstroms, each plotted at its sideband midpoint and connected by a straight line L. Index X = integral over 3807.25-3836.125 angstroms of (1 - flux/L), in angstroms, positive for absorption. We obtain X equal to 5.9 angstroms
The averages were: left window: 21.5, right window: 38.6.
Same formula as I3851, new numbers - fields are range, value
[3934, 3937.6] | 14.2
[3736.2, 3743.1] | 18.4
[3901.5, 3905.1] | 25.8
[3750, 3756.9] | 20.1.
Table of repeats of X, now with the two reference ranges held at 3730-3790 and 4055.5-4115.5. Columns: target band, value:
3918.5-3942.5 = 9.23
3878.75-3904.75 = 5.29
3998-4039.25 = -4.60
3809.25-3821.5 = 0.82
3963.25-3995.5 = 7.89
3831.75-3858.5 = 8.27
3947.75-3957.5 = 1.49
